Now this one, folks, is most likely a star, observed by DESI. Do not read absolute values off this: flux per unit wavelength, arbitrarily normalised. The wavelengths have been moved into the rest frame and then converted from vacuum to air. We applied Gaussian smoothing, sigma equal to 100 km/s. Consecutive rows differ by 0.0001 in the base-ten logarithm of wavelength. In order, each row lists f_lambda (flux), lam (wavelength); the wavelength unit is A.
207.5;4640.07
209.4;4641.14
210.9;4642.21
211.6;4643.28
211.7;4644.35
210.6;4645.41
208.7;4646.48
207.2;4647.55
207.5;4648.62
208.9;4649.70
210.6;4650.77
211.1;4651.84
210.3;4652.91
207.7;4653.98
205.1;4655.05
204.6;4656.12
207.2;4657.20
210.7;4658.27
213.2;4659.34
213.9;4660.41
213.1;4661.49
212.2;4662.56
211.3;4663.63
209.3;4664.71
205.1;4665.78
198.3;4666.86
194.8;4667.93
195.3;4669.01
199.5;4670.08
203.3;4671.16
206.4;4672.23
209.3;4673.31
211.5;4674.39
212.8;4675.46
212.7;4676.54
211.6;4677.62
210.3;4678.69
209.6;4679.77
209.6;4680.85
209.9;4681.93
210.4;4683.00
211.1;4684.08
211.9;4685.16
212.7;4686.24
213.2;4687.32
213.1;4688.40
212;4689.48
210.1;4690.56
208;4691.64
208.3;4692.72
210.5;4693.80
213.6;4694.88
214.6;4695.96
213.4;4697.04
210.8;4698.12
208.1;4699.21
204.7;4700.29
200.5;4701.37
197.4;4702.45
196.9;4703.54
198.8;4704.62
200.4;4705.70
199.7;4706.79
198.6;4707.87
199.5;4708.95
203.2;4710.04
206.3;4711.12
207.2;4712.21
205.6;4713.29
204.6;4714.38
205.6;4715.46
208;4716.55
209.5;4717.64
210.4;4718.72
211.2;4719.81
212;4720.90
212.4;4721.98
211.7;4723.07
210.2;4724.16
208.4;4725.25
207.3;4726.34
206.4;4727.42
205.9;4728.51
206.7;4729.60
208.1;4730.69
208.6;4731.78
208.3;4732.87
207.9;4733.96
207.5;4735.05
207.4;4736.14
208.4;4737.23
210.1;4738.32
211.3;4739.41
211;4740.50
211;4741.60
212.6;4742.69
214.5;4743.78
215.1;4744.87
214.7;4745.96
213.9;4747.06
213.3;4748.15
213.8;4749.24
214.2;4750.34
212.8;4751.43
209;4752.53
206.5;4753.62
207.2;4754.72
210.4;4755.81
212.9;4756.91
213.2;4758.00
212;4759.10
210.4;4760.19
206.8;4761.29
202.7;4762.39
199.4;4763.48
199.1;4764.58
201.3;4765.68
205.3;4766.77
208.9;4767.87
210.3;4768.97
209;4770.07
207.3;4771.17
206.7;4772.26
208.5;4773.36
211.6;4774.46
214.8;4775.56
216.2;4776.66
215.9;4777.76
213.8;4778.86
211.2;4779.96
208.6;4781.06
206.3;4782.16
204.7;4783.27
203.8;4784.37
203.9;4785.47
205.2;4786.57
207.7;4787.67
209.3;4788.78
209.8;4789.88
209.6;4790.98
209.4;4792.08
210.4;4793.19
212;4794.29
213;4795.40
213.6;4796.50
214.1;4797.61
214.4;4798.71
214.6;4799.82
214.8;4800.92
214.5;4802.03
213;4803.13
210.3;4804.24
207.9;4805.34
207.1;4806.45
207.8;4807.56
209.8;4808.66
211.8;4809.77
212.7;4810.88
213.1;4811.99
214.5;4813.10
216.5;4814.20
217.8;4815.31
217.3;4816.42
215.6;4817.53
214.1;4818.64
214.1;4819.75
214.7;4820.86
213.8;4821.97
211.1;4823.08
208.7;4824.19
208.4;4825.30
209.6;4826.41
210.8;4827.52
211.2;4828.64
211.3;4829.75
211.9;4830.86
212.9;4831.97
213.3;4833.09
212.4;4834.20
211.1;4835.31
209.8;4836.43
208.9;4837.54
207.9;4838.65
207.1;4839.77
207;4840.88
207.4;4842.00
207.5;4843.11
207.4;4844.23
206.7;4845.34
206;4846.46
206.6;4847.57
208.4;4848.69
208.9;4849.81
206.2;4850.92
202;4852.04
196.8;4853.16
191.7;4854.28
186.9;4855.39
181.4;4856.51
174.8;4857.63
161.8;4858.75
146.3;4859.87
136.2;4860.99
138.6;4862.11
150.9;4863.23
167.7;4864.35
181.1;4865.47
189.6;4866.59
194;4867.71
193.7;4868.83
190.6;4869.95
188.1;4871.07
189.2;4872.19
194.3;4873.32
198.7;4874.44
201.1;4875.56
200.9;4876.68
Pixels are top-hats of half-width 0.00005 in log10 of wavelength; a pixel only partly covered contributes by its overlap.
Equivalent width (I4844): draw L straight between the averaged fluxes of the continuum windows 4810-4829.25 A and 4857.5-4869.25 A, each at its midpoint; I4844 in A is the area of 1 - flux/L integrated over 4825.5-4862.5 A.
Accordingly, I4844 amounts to -2.15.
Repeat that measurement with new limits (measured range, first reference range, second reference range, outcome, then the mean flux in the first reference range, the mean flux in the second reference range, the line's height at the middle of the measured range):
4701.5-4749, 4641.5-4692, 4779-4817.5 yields 0.5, 209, 211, 210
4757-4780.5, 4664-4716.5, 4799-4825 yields 0.2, 207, 213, 211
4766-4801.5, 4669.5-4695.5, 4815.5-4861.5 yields -0.8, 210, 203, 205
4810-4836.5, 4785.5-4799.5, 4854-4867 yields -3.1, 210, 166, 191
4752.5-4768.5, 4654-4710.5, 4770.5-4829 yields 0.2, 207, 211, 210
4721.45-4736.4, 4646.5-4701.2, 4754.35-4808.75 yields 0.1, 209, 209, 209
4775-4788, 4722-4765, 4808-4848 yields 0.1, 210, 211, 210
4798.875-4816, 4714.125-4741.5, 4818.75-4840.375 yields -0.2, 209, 211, 211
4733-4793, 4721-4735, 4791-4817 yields 0.3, 209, 213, 210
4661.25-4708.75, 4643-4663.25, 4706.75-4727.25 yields 0.3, 210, 207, 209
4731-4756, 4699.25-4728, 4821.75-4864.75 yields -0.9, 205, 197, 203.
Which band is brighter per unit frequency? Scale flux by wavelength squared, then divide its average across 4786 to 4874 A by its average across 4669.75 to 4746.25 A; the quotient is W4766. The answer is 1.0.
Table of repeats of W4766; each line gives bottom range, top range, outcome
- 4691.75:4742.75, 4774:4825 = 1.06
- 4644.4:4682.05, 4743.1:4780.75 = 1.05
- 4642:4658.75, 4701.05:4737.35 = 1.01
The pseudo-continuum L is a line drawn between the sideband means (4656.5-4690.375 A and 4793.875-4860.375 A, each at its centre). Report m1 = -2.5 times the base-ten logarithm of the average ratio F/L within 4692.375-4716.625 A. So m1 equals 0.02 mag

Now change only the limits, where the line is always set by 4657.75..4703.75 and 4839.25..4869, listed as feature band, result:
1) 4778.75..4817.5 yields -0.09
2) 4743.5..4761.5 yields -0.06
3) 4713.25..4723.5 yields -0.03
